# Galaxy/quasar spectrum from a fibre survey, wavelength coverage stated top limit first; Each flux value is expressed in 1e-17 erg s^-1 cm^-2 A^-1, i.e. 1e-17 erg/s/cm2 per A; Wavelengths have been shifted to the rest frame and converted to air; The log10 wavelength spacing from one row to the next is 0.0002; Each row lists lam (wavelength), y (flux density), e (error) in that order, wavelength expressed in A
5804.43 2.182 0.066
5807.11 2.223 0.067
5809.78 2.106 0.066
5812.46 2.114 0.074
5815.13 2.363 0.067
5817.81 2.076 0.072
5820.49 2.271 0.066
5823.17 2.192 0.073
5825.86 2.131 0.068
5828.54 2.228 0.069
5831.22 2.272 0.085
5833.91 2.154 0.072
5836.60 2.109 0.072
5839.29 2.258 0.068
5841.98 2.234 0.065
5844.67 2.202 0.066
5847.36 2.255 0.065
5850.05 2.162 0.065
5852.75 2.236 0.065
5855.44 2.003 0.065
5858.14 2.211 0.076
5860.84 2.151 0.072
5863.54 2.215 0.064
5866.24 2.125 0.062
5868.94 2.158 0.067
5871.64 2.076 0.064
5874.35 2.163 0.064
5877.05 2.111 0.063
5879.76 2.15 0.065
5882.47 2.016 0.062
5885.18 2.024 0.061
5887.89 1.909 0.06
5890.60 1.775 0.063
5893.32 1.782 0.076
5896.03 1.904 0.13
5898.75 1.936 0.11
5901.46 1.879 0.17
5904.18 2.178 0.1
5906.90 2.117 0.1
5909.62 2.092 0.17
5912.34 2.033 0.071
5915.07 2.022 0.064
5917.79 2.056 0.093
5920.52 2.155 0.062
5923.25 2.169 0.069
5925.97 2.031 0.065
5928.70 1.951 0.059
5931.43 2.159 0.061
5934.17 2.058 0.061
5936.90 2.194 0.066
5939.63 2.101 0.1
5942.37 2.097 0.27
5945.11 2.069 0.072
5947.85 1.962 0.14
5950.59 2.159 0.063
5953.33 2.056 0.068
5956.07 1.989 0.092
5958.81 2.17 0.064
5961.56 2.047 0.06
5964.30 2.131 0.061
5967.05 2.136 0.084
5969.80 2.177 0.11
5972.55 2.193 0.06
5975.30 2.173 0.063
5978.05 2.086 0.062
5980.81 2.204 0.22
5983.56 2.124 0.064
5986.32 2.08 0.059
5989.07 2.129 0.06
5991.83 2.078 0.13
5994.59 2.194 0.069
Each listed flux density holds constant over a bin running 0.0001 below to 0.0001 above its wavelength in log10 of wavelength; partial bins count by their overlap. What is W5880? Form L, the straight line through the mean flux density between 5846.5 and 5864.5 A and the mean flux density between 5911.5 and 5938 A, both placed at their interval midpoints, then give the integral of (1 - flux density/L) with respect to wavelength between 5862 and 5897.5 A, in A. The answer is 1.83 A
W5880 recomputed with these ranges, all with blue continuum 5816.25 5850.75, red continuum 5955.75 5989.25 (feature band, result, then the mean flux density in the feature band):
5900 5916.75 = 0.8 A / 2.05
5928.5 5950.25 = 0.6 A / 2.08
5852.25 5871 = 0.3 A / 2.15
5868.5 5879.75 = 0.3 A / 2.13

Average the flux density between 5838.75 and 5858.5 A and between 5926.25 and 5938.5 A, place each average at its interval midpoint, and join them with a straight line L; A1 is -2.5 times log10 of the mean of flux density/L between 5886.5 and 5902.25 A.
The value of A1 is 0.147 mag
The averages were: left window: 2.19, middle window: 1.86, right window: 2.09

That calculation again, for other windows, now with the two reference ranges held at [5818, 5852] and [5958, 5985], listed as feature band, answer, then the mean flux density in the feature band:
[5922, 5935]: 0.05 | 2.07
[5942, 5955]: 0.05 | 2.06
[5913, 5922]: 0.05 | 2.07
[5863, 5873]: 0.02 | 2.14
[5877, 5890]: 0.08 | 2.02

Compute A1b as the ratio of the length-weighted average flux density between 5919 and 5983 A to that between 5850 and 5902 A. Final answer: 1.03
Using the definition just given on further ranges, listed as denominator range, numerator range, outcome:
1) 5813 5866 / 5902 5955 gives 0.95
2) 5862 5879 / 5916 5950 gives 0.97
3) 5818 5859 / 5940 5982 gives 0.96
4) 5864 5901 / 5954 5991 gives 1.06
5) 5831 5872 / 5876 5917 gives 0.92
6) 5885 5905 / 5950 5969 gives 1.10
